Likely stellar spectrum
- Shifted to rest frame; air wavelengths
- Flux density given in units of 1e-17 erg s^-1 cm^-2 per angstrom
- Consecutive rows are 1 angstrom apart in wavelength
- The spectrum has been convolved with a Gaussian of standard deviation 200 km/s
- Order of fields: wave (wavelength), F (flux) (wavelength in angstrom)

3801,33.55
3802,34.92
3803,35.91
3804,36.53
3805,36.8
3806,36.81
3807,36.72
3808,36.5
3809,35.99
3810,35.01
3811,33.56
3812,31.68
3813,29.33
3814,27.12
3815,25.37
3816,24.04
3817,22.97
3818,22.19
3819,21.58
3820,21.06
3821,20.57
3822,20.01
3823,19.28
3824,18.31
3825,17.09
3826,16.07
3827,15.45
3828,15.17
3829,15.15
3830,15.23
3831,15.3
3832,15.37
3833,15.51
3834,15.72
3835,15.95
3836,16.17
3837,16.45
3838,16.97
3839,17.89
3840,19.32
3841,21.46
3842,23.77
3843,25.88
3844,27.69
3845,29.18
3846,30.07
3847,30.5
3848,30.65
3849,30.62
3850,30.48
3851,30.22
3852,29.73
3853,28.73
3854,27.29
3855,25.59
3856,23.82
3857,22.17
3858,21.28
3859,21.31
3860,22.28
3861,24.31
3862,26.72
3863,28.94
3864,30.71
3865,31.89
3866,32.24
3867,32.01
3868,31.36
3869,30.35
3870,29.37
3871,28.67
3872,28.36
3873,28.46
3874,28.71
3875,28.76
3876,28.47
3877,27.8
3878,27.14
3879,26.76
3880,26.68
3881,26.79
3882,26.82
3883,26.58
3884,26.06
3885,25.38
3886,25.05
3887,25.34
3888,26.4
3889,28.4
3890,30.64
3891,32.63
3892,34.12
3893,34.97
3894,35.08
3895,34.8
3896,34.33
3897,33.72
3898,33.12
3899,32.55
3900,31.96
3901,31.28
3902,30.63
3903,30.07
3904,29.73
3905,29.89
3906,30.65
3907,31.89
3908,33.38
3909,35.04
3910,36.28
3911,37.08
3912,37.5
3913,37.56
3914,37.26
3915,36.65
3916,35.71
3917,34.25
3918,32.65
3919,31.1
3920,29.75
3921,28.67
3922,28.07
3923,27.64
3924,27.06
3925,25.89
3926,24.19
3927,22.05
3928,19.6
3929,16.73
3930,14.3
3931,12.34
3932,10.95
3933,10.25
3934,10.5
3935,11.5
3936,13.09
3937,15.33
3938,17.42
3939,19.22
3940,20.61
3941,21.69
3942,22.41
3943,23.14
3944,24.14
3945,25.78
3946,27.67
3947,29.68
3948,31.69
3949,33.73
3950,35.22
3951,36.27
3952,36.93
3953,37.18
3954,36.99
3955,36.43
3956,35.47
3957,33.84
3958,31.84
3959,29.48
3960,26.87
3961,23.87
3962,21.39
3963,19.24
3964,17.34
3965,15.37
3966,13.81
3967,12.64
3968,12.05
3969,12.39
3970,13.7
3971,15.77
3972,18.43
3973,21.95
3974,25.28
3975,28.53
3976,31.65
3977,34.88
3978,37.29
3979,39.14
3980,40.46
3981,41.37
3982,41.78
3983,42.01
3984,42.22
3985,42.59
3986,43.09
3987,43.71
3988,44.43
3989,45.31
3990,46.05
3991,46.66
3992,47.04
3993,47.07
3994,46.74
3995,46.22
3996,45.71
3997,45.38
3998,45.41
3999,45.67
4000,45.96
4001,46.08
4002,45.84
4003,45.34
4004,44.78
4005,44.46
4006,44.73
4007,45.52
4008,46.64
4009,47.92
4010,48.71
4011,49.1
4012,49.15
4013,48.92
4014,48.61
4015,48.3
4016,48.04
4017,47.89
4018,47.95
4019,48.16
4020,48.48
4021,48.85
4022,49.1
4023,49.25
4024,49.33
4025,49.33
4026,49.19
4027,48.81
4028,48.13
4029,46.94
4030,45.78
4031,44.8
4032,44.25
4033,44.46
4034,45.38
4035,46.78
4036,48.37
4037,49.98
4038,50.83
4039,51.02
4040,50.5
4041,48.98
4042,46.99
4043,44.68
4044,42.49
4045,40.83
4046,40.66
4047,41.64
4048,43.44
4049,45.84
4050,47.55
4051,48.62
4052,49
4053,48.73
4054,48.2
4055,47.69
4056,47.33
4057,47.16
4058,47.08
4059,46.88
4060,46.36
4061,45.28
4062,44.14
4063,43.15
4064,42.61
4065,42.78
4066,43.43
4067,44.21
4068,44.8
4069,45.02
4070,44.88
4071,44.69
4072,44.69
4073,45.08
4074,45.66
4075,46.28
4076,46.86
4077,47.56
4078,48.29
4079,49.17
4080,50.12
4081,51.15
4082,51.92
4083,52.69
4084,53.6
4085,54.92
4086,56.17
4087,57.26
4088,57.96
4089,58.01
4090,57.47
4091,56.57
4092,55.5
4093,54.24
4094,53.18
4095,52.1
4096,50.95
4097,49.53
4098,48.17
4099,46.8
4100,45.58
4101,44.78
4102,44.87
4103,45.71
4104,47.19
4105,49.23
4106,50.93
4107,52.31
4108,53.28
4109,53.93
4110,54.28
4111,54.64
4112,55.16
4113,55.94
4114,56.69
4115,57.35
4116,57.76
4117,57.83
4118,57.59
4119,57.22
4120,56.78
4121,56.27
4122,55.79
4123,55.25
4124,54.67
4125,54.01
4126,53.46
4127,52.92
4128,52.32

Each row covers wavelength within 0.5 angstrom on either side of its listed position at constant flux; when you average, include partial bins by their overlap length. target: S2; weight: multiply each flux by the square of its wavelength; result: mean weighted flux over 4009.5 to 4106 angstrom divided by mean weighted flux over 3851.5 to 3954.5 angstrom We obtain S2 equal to 1.87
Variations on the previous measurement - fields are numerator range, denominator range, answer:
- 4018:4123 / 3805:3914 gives 2.02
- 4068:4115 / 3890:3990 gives 1.91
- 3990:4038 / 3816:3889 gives 2.11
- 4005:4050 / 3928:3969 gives 2.14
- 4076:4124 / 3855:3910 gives 2.02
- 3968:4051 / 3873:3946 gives 1.68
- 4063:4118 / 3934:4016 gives 1.57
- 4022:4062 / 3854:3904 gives 1.77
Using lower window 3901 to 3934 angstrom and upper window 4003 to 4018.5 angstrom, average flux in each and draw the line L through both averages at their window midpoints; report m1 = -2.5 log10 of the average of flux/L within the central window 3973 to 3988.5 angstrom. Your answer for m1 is 0.09 mag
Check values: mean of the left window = 28.1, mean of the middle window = 38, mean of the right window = 47.3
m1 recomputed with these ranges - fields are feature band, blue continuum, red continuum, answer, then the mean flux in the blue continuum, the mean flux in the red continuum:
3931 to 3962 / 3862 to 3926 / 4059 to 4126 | 0.39 mag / 30.7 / 50.9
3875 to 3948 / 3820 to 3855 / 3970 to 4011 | 0.12 mag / 21.6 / 41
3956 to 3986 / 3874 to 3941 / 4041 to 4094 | 0.29 mag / 27.5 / 48.1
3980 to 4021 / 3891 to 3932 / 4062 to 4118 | -0.14 mag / 30.3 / 50.5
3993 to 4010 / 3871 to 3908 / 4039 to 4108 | -0.12 mag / 29.8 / 48.3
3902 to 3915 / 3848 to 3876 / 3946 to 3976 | -0.25 mag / 28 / 25.8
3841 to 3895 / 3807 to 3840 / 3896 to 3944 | -0.18 mag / 21.6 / 26.5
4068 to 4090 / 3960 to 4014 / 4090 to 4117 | -0.03 mag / 36.9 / 52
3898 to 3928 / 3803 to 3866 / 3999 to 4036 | 0.10 mag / 24.8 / 47.2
